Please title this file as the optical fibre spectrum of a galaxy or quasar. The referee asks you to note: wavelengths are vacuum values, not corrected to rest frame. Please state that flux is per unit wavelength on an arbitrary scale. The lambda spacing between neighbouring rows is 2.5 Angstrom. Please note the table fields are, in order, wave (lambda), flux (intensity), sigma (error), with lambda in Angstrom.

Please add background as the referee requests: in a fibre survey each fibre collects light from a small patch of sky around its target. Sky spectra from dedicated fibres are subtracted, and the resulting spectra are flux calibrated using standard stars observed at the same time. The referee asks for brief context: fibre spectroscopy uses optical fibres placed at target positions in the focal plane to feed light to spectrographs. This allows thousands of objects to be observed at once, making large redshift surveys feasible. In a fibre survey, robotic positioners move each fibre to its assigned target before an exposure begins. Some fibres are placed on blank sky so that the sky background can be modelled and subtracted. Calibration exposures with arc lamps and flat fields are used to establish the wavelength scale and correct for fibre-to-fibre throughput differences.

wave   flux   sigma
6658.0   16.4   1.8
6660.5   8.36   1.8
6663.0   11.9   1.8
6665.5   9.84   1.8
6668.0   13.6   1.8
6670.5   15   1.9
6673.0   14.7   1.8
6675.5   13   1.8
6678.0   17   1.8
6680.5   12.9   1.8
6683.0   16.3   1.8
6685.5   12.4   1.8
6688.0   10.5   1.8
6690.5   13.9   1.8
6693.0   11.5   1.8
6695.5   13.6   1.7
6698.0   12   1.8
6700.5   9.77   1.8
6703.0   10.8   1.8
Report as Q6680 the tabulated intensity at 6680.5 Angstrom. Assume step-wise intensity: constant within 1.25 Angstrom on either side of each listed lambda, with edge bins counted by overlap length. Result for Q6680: 12.9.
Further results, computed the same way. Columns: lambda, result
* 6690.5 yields 13.9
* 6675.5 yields 13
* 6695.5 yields 13.6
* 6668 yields 13.6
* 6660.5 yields 8.36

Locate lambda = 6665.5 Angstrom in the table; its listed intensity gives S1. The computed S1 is 9.84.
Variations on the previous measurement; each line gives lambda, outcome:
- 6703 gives 10.8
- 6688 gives 10.5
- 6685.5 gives 12.4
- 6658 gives 16.4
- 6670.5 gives 15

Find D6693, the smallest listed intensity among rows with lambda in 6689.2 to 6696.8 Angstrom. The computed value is 11.5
